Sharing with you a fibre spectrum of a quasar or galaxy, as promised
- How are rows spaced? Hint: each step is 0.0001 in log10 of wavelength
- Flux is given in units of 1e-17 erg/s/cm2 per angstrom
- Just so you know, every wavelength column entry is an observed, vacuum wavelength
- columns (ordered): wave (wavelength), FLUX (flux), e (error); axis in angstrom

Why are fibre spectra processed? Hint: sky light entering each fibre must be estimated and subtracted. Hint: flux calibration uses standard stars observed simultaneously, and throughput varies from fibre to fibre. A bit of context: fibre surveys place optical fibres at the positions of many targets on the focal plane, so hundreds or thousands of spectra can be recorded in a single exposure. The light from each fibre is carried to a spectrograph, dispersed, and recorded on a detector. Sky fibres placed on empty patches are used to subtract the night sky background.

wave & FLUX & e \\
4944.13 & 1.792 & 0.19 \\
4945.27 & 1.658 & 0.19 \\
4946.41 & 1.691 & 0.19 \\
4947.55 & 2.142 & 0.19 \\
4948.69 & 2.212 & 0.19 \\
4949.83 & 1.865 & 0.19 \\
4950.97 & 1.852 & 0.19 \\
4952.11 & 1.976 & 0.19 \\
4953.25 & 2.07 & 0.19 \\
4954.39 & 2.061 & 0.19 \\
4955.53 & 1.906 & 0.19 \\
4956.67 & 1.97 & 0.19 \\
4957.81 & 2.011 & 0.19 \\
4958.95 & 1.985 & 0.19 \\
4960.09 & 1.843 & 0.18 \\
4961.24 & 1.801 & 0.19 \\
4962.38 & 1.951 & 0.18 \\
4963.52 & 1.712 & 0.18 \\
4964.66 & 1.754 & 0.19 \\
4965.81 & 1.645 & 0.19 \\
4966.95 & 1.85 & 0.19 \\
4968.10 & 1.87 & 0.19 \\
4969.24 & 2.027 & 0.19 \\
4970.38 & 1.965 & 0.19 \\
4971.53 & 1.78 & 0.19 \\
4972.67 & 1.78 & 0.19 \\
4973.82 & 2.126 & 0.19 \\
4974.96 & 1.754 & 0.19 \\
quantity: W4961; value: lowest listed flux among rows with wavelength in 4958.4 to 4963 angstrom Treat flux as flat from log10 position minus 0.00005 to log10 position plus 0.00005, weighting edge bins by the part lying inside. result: 1.801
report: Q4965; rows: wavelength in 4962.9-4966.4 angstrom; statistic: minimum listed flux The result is 1.645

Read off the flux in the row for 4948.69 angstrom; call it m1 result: 2.212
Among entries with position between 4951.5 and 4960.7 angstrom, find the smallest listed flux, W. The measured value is 1.843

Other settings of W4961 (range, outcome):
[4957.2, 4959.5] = 1.985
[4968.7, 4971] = 1.965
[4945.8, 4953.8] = 1.691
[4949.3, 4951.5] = 1.852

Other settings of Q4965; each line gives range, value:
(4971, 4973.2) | 1.78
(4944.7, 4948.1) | 1.658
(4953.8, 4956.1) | 1.906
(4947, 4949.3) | 2.142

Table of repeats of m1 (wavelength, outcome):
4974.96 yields 1.754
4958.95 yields 1.985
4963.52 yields 1.712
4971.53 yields 1.78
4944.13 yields 1.792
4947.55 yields 2.142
